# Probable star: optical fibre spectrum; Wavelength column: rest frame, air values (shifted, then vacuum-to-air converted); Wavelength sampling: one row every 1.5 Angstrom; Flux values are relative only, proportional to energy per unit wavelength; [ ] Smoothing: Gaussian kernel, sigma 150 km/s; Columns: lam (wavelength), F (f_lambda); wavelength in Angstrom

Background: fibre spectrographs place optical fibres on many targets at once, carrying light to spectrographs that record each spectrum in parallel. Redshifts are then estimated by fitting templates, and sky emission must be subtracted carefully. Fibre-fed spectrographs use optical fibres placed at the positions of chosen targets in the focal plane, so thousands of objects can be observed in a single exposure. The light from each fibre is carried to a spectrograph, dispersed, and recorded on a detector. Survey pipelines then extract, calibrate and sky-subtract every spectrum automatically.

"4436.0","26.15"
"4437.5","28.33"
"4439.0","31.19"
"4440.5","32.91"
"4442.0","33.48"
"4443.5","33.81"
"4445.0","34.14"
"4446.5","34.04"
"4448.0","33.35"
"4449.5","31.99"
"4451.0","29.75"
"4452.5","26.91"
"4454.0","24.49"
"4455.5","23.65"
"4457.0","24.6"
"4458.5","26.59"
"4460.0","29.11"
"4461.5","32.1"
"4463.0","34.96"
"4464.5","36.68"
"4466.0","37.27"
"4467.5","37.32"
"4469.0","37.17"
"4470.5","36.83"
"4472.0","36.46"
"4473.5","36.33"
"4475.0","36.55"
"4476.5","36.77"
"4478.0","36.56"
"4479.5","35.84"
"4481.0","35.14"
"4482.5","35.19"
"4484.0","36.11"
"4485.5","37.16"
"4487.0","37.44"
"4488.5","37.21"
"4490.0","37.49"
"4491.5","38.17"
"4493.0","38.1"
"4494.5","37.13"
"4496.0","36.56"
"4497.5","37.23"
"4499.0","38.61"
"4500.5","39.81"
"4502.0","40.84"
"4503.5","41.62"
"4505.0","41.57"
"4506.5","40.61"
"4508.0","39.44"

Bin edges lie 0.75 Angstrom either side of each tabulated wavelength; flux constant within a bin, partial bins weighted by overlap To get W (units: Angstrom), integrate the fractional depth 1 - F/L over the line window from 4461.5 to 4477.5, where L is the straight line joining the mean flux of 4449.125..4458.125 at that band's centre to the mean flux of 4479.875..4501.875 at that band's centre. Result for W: -2.70 Angstrom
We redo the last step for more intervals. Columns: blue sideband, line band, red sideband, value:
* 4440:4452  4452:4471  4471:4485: 1.74 Angstrom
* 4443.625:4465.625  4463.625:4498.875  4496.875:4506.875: -1.09 Angstrom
